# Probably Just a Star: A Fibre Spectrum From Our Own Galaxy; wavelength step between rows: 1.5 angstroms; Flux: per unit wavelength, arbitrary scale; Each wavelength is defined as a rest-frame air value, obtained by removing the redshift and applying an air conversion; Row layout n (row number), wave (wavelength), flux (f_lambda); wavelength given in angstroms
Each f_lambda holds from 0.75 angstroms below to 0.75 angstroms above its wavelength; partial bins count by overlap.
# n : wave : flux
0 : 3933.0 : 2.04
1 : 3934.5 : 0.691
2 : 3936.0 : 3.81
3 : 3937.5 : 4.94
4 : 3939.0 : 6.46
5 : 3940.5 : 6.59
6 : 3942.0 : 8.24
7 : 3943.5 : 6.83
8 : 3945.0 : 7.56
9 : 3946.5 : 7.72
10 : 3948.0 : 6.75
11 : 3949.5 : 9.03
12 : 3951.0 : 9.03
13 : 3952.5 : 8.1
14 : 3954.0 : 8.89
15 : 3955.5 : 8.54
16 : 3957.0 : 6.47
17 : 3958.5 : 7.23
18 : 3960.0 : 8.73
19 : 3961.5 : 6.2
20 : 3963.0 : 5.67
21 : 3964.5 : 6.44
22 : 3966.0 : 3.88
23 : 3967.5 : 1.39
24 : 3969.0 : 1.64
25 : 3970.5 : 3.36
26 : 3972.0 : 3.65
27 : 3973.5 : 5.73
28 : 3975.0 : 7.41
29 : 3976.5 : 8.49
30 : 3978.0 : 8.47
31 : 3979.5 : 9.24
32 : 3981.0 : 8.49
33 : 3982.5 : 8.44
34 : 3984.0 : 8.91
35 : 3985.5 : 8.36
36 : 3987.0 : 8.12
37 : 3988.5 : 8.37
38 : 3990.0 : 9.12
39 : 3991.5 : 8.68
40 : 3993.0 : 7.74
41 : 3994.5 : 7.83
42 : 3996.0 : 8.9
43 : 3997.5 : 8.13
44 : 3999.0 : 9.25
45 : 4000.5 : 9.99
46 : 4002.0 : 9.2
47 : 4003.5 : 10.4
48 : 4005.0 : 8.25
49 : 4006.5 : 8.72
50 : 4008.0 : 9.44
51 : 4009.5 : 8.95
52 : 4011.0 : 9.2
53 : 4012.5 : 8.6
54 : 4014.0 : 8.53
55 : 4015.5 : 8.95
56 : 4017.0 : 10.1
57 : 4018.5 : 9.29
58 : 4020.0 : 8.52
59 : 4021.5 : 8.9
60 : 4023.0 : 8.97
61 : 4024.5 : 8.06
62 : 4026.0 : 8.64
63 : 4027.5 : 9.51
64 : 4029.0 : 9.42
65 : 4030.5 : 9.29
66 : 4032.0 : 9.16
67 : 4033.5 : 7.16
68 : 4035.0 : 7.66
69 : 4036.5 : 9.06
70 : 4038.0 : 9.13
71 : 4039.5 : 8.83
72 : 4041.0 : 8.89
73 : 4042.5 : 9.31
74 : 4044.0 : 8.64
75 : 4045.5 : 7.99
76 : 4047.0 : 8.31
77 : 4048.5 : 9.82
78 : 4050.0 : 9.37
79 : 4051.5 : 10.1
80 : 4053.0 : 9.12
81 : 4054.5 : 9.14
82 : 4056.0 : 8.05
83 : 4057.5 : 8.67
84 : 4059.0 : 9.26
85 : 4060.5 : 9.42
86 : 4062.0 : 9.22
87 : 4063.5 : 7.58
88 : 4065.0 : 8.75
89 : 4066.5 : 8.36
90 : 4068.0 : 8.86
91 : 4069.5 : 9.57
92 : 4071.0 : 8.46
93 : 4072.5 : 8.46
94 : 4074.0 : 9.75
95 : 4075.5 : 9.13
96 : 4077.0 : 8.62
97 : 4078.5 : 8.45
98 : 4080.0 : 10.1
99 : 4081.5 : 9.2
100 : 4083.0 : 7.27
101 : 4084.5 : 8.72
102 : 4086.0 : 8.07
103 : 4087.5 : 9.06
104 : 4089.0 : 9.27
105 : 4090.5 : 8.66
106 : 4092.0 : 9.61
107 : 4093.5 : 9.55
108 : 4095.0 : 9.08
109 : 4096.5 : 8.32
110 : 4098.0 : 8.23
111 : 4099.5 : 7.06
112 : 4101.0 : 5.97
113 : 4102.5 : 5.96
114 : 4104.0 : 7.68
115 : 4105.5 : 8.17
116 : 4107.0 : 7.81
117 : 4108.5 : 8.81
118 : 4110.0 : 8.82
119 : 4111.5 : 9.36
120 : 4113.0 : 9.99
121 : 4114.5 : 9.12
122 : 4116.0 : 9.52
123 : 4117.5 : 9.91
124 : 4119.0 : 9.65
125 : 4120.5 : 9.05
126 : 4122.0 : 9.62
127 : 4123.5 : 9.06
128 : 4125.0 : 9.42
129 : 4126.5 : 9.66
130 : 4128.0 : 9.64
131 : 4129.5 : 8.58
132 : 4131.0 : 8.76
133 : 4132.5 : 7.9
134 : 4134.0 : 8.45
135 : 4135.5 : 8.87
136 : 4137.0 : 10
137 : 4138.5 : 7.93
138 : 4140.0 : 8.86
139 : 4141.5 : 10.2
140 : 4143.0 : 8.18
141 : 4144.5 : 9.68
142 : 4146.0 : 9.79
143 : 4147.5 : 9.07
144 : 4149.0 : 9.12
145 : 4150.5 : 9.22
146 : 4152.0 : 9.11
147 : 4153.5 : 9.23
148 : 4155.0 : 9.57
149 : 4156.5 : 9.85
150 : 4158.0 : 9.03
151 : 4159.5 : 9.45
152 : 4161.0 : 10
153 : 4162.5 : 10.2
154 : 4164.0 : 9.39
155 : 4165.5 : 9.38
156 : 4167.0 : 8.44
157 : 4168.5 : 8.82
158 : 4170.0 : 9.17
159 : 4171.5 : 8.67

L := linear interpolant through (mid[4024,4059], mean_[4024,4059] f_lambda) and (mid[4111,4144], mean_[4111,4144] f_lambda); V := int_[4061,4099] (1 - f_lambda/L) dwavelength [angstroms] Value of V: 0.8 angstroms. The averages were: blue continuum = 8.86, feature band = 8.81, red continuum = 9.17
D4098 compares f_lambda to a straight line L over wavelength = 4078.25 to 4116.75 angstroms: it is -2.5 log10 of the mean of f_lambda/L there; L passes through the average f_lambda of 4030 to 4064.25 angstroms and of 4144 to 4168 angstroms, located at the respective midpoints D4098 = 0.07 mag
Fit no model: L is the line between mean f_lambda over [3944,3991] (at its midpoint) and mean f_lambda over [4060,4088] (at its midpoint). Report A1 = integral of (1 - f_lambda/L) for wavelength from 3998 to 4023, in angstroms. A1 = -4.4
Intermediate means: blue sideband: 7.09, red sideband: 8.78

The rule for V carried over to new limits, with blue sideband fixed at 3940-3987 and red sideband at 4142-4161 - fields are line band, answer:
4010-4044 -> -4.85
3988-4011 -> -4.52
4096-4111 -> 1.75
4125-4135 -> 0.19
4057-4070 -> -0.99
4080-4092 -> -0.37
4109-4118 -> -0.59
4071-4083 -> -0.80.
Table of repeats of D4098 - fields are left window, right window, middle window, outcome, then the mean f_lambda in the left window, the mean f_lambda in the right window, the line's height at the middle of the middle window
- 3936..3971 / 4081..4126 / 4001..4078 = -0.16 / 6.47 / 8.67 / 7.73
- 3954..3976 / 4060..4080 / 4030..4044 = -0.11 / 5.6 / 8.86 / 7.84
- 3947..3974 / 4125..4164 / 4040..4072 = -0.15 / 6.17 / 9.22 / 7.75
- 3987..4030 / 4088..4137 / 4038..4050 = 0.00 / 8.9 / 8.76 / 8.85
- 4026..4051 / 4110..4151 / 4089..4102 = 0.09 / 8.85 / 9.2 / 9.07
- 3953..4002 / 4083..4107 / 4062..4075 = -0.10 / 7.28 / 8.18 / 7.98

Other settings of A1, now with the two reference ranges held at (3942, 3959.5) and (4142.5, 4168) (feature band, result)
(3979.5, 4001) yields -1.2 angstroms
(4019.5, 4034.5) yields -0.6 angstroms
